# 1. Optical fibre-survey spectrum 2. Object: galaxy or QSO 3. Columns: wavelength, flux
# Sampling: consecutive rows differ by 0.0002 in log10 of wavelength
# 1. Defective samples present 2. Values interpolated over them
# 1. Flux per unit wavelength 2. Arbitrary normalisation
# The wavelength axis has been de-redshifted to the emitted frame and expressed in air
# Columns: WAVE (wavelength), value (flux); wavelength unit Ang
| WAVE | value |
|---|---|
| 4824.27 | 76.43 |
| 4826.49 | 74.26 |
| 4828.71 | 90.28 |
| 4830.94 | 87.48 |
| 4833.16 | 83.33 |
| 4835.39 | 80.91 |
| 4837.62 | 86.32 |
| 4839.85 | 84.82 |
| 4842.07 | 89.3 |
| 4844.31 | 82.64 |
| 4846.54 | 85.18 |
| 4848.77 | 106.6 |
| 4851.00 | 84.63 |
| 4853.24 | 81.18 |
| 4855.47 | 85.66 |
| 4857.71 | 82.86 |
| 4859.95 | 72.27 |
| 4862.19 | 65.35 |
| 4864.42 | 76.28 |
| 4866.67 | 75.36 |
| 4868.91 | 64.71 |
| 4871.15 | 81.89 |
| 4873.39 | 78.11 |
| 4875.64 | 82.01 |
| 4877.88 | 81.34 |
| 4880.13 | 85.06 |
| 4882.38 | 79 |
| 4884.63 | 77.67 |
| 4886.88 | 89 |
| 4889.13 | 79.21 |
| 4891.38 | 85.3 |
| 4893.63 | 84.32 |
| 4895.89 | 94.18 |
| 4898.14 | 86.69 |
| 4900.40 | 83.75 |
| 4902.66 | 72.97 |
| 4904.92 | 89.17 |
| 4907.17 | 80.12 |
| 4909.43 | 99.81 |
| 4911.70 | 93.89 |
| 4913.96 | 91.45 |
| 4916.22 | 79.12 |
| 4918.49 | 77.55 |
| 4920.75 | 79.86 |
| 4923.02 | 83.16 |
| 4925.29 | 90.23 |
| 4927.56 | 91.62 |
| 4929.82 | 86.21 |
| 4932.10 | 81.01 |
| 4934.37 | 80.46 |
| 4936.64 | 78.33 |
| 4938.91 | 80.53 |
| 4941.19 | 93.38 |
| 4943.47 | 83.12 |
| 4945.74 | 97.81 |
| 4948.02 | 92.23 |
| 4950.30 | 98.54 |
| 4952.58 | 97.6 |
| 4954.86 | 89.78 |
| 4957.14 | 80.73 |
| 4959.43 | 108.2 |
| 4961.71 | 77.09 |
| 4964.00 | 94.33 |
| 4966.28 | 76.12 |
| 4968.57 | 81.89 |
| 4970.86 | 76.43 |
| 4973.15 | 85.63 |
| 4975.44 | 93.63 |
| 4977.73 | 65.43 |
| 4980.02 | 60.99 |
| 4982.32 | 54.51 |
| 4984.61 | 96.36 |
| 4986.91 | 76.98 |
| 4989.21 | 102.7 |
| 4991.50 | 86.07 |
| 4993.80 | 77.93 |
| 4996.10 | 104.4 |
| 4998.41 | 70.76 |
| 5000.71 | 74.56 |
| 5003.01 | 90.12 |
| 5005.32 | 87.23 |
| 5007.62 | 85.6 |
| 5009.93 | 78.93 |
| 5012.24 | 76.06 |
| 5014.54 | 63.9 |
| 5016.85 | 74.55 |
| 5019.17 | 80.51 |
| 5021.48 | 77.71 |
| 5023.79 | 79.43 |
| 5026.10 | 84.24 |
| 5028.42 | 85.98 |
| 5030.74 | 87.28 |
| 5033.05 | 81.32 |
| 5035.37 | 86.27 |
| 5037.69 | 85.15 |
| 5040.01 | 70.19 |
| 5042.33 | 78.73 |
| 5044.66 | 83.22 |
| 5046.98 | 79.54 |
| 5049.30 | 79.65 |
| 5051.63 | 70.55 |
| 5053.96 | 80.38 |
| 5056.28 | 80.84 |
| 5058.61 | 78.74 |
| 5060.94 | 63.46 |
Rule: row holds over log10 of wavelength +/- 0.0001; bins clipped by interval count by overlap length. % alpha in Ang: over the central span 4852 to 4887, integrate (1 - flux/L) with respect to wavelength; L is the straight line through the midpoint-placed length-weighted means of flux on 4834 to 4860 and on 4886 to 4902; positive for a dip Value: 3.0 Ang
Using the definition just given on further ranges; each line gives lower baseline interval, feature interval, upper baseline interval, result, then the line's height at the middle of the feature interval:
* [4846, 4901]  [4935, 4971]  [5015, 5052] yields -3.1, 81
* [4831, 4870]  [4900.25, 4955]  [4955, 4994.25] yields -3.2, 82.1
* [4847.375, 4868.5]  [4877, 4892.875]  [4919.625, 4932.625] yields 0.0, 82.6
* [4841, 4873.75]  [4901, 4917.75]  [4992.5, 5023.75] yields -1.2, 80.6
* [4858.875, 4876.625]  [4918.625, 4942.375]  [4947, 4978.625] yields -0.4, 82.8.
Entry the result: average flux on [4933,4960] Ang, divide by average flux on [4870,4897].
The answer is 1.1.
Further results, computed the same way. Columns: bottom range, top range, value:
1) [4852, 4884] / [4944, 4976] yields 1.14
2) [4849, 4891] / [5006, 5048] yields 1.00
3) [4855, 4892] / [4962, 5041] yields 1.03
